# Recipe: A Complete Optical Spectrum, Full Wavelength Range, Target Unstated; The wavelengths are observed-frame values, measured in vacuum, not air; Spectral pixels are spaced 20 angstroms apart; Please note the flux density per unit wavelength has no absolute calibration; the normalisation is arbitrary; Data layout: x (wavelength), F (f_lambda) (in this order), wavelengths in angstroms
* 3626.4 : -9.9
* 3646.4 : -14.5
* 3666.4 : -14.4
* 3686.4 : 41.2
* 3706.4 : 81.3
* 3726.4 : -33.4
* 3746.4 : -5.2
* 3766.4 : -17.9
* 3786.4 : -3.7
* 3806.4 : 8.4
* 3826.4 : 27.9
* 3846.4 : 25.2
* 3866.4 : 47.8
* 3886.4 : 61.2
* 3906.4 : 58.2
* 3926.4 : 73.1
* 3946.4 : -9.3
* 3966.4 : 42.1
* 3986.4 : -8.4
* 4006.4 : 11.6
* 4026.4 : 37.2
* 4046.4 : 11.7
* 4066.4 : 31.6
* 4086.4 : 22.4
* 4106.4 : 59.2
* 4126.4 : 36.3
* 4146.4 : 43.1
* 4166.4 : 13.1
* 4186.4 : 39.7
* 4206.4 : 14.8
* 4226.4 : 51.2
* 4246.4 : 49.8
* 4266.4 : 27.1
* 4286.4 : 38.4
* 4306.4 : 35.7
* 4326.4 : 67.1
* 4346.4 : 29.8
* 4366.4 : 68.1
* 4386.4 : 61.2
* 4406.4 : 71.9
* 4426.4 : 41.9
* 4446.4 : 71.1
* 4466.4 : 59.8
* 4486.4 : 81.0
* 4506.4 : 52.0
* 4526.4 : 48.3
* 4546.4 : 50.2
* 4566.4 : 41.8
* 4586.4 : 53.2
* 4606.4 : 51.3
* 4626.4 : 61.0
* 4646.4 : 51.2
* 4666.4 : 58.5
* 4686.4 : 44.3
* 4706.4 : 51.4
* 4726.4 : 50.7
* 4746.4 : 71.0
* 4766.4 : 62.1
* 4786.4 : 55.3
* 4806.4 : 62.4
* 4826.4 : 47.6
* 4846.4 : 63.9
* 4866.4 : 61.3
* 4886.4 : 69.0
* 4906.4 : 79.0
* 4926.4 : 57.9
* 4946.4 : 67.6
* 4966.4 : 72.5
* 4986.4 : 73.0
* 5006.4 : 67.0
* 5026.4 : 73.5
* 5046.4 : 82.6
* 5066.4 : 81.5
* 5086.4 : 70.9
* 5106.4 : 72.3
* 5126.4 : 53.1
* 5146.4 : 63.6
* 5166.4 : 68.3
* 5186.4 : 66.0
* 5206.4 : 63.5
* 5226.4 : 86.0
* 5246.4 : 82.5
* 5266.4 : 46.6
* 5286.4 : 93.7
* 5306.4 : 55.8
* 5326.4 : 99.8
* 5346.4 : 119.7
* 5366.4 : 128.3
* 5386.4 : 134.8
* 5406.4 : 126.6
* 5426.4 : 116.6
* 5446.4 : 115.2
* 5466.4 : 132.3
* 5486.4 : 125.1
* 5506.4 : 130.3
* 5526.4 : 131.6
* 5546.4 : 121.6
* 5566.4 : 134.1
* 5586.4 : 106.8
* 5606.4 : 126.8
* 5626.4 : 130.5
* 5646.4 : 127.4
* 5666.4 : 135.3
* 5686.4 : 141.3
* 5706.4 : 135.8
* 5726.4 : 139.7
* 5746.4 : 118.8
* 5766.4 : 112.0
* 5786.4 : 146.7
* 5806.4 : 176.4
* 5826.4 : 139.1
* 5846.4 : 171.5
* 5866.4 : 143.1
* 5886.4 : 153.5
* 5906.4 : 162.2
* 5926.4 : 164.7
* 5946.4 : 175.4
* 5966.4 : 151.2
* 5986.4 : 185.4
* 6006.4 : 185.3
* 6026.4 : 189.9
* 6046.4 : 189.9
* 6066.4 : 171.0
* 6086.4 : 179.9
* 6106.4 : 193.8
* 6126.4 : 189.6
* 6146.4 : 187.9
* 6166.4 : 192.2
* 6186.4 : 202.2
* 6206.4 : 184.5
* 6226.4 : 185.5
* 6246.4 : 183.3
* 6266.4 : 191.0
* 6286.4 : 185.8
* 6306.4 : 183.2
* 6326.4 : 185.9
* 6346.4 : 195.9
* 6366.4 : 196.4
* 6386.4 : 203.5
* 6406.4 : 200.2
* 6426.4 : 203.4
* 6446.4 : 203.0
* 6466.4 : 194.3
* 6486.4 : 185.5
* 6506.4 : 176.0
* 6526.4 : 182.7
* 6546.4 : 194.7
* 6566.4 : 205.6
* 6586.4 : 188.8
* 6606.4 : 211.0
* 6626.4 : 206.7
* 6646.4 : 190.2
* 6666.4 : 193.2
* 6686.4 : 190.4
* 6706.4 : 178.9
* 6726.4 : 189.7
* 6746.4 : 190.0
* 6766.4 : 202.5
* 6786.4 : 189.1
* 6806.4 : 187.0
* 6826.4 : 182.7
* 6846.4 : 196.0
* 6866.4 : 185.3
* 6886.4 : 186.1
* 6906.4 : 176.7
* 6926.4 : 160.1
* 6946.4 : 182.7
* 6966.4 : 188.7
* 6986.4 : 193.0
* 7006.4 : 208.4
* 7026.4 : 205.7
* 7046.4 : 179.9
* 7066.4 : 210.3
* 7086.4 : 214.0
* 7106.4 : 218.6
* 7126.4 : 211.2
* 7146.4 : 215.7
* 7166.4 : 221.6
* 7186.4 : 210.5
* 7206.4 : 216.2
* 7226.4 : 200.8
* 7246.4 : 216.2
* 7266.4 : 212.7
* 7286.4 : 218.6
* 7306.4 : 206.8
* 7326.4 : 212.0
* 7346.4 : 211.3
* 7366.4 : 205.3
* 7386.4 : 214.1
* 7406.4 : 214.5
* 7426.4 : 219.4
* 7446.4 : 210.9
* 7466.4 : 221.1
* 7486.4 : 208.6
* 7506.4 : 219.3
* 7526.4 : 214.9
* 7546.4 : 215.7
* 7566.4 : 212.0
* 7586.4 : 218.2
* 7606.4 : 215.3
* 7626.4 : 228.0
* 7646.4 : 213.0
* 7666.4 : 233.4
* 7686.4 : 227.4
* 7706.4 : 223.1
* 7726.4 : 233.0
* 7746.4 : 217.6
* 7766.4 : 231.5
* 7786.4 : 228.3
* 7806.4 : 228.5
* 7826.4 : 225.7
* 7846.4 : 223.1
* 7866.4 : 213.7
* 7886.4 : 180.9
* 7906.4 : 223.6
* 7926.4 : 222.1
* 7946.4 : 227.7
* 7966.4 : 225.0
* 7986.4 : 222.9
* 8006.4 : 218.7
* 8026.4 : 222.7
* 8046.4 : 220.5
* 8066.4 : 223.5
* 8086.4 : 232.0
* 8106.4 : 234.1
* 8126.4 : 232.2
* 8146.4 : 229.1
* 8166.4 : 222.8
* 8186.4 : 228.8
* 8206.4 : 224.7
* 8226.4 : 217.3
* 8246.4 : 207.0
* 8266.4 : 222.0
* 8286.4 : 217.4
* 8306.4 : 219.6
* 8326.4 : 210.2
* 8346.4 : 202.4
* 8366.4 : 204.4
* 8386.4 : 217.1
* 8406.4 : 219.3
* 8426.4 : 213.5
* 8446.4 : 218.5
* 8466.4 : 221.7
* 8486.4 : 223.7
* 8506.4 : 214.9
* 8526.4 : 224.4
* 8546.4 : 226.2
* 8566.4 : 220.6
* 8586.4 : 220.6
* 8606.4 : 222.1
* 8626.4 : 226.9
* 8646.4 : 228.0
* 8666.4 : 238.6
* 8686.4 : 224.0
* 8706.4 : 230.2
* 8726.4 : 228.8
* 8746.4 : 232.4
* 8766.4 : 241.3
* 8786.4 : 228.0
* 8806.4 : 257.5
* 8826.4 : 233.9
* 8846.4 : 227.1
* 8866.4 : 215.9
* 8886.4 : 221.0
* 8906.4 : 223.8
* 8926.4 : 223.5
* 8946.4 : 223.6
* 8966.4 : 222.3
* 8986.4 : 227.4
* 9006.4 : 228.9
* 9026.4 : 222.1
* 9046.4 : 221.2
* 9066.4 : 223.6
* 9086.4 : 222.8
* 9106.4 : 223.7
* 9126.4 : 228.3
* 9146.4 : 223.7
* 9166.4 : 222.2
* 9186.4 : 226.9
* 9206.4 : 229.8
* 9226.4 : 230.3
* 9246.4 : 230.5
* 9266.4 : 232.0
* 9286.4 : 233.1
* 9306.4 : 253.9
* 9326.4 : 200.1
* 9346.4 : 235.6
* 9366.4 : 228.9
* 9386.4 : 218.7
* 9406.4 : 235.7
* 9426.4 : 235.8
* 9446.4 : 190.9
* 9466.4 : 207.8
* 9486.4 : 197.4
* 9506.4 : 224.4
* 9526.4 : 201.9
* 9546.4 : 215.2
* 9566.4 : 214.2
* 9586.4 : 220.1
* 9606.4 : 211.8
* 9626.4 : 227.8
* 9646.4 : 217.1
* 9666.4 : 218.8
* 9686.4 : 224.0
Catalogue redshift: 0.338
